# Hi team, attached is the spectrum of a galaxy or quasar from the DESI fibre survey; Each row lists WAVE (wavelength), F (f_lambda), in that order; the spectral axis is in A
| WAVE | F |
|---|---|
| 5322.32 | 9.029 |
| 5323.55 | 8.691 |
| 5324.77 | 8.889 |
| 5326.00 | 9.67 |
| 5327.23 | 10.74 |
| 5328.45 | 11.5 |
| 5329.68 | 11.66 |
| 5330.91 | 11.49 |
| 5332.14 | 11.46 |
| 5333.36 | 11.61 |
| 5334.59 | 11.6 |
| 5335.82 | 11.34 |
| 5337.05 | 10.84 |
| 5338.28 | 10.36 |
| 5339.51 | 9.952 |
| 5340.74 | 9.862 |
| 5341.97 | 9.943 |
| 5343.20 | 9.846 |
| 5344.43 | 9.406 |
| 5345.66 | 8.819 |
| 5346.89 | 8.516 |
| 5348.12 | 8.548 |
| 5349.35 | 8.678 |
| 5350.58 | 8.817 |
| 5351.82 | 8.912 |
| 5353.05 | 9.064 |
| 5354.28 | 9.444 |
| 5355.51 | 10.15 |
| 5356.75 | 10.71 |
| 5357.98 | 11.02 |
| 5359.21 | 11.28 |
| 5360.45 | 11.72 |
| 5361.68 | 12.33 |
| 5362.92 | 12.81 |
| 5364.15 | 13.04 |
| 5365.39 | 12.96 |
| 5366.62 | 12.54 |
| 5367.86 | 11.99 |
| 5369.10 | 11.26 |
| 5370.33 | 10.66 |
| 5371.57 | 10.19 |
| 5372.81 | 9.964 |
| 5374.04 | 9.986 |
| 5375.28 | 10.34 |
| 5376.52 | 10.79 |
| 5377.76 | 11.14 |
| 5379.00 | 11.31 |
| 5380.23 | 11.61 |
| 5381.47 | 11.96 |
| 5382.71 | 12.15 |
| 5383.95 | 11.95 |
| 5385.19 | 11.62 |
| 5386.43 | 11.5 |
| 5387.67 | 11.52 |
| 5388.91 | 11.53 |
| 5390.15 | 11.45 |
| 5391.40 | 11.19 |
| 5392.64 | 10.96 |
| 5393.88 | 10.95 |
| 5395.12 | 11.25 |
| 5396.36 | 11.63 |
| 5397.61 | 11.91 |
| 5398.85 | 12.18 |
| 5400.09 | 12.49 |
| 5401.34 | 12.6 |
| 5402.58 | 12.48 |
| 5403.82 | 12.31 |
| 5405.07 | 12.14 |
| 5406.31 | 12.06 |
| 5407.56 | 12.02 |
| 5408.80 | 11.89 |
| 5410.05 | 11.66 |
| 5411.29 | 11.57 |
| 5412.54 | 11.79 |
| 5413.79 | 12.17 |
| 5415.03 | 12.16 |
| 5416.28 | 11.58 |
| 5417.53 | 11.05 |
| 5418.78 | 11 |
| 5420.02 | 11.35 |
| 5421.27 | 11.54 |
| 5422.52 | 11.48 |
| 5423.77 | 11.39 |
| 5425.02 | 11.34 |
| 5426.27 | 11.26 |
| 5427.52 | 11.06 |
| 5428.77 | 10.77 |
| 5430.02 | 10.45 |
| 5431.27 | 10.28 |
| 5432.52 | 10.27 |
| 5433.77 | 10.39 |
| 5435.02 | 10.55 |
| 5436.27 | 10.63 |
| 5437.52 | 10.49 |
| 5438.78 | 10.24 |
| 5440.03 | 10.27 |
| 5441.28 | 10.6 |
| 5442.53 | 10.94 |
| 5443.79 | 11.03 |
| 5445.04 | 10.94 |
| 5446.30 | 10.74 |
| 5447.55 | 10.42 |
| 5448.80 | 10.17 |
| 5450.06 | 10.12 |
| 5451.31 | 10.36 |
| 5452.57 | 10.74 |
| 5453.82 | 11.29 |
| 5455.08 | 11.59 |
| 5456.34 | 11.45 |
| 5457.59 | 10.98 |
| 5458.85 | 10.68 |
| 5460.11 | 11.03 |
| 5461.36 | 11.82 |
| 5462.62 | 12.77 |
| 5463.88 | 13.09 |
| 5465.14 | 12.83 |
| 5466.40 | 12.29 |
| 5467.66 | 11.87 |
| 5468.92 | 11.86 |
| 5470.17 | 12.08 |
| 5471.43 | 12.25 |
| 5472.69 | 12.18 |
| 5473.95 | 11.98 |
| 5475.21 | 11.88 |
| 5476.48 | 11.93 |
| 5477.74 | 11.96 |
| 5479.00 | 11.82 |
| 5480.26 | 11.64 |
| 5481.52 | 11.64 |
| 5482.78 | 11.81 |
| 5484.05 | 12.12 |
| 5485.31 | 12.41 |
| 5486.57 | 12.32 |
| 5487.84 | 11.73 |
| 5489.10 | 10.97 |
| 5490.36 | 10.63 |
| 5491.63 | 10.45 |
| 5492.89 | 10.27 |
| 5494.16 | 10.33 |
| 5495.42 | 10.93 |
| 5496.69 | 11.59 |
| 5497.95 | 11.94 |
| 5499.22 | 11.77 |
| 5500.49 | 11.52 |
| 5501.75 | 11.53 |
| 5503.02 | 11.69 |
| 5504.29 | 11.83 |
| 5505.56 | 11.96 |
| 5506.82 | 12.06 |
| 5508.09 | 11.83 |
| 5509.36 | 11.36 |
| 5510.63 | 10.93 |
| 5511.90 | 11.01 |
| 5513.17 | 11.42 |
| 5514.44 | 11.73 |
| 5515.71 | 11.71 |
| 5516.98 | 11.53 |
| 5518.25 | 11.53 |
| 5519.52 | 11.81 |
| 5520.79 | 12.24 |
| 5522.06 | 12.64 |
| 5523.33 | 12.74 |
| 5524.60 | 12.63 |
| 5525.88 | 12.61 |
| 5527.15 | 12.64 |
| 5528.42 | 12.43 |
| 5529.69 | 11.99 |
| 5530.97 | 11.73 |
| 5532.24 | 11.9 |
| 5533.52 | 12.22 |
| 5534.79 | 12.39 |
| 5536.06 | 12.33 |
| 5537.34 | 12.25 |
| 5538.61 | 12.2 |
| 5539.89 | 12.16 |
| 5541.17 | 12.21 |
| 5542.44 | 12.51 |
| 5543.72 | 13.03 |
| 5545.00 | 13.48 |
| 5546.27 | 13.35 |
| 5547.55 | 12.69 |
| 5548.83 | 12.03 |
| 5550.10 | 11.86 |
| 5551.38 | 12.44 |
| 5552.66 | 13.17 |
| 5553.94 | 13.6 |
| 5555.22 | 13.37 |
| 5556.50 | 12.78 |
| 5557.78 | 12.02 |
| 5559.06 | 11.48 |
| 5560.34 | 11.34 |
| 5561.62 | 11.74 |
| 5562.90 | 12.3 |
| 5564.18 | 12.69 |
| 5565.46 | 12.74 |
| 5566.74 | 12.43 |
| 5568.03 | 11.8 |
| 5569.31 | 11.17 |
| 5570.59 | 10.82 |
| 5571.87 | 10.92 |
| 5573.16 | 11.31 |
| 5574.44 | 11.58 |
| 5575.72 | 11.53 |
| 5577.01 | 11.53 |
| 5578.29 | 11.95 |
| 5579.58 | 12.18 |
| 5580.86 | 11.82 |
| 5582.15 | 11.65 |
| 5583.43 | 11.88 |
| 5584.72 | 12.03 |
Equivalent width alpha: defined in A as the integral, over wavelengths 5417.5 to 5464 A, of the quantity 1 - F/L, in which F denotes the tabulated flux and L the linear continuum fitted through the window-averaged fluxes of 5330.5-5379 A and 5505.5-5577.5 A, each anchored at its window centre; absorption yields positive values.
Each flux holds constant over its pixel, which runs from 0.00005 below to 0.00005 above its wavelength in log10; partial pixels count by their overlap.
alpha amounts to 1.5 A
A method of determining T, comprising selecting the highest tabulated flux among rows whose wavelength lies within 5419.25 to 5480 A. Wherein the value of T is 13.09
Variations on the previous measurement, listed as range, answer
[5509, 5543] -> 12.74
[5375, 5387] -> 12.15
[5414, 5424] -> 12.16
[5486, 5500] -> 12.32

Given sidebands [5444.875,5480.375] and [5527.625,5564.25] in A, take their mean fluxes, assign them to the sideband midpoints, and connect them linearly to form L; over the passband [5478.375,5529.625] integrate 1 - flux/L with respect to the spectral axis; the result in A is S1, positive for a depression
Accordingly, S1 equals 1.2 A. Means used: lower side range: 11.6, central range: 11.7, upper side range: 12.4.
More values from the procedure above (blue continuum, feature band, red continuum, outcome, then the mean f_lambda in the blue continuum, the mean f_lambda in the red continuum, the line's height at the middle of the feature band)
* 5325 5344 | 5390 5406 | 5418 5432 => -1.2 A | 10.7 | 11.1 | 11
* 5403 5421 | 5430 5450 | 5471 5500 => 2.0 A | 11.8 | 11.6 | 11.7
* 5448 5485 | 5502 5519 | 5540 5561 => 0.8 A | 11.7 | 12.6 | 12.1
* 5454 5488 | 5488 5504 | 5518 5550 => 1.2 A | 11.9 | 12.4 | 12.1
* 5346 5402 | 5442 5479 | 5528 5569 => 0.7 A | 11.1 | 12.4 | 11.7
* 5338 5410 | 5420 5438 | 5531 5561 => 1.0 A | 11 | 12.5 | 11.5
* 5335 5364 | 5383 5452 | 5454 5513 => -2.3 A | 10.2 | 11.7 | 10.9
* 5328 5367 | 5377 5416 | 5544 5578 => -2.8 A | 10.6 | 12.2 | 11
